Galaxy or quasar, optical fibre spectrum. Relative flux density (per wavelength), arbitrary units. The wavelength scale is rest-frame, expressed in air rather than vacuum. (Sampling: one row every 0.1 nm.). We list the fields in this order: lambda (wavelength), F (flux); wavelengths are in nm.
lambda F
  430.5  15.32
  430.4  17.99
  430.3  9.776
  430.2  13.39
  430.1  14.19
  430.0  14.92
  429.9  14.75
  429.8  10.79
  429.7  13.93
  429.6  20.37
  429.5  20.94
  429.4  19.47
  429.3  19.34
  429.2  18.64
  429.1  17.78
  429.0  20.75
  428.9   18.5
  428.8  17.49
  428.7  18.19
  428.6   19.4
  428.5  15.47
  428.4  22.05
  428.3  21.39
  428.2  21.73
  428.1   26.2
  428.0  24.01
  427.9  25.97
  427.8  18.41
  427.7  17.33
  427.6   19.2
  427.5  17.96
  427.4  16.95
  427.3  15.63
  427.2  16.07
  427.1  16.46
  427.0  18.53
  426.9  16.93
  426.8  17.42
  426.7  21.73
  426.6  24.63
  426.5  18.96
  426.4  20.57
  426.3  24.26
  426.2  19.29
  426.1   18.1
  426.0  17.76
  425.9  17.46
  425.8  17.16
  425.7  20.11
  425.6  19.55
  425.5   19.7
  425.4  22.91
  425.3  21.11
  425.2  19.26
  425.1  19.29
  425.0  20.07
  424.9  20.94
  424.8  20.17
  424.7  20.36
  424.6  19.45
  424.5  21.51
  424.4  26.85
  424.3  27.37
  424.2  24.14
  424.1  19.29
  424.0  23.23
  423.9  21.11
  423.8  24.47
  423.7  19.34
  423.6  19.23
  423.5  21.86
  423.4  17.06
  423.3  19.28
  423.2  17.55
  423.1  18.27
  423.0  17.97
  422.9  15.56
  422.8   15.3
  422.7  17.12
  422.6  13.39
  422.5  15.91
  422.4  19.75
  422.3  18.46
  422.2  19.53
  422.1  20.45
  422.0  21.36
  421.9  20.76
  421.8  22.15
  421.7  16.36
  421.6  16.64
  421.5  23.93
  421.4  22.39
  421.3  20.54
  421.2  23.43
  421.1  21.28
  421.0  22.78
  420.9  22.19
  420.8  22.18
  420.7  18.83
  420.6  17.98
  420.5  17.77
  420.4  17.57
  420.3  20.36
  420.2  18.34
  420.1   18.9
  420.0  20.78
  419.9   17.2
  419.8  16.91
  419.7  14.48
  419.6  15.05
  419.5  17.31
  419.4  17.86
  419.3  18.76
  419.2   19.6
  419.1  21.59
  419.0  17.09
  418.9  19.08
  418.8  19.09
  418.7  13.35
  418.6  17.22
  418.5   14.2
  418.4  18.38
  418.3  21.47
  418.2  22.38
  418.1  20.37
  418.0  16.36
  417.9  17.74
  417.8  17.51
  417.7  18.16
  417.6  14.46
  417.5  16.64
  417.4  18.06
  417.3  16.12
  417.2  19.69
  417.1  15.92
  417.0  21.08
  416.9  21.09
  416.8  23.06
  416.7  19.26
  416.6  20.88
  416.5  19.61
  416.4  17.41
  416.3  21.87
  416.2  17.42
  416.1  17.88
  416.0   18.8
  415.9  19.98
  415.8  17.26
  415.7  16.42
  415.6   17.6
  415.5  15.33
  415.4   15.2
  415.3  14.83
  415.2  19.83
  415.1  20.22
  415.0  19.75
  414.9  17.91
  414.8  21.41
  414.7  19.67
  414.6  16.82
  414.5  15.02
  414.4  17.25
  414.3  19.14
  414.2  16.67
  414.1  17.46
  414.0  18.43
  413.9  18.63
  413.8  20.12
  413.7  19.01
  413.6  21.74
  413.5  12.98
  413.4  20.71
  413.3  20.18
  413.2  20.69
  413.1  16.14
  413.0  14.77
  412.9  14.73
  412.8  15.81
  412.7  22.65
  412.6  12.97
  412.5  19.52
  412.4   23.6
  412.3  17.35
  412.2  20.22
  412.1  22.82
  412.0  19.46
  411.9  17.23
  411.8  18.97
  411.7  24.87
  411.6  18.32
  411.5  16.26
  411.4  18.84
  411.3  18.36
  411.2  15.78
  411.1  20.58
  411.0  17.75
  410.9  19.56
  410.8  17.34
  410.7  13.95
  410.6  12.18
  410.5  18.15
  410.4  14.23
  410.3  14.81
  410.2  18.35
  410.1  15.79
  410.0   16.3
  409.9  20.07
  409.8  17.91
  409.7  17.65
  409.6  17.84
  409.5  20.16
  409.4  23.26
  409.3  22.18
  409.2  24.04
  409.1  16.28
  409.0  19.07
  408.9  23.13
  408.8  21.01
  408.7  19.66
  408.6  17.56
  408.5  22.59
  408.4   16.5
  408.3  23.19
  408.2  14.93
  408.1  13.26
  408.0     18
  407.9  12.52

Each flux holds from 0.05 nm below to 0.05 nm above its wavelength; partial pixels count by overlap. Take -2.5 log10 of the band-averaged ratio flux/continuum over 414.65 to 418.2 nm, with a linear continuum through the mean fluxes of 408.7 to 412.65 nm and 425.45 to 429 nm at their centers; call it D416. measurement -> 0.03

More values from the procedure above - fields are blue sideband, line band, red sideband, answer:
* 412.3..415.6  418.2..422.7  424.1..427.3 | 0.02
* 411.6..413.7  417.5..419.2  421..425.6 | 0.09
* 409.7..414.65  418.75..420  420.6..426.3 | 0.08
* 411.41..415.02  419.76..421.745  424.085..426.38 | 0.00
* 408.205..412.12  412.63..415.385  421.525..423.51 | 0.02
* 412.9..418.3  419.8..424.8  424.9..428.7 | -0.04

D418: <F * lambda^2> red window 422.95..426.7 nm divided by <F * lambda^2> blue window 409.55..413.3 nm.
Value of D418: 1.2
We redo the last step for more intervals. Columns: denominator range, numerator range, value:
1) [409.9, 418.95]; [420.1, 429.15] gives 1.15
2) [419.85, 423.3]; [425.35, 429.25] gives 1.04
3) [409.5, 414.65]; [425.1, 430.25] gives 1.13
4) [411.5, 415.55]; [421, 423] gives 1.09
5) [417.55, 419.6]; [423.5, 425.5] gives 1.23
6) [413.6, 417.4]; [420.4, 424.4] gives 1.11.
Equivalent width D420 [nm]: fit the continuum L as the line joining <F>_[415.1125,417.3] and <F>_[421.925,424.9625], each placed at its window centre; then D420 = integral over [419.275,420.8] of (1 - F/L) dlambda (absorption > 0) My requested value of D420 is 0.10 nm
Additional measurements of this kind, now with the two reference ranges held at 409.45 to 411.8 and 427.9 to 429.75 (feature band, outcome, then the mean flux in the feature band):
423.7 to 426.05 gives -0.19 nm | 21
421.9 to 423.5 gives 0.10 nm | 18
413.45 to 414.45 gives 0.00 nm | 18.1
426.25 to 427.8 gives 0.07 nm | 18.8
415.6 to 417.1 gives -0.07 nm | 19.3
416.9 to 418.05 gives 0.06 nm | 17.6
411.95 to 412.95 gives -0.06 nm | 18.9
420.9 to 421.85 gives -0.11 nm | 21.1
